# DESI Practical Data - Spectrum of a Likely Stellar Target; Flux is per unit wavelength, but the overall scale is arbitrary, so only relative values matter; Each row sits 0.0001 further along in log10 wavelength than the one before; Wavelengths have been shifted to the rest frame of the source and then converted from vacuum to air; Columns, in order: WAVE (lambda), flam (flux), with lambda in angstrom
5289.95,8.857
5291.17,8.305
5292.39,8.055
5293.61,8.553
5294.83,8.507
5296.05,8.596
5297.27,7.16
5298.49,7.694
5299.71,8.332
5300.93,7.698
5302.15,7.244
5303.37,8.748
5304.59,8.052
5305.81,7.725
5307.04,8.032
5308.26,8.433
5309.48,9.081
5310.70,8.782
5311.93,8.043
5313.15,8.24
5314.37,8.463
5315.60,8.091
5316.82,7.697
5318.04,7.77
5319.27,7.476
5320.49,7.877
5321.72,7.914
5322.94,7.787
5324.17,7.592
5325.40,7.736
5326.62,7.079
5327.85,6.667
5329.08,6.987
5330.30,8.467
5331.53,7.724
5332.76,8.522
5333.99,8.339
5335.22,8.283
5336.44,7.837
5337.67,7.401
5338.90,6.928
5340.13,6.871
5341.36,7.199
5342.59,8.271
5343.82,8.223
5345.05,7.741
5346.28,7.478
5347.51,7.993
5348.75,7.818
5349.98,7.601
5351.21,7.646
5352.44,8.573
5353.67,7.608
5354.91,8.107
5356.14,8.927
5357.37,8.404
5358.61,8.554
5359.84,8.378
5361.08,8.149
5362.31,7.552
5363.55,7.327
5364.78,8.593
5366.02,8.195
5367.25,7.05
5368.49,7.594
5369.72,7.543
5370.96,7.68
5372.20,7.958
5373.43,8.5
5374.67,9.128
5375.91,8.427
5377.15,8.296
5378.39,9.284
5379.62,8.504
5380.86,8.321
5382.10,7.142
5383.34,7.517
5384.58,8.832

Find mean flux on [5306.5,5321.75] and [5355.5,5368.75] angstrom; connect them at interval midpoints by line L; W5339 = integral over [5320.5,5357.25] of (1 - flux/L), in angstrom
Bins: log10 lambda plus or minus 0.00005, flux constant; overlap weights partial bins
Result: 1.52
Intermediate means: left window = 8.16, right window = 8.08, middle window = 7.78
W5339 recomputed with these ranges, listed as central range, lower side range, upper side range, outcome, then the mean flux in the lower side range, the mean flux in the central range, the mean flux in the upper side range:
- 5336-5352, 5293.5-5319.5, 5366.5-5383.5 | 0.9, 8.11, 7.62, 8.09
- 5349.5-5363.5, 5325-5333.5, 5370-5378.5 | -0.1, 7.61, 8.11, 8.37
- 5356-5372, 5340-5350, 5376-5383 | 0.1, 7.73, 7.97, 8.29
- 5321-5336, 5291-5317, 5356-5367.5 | 0.7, 8.16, 7.76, 8.11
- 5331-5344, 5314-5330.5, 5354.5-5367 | 0.2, 7.66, 7.77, 8.19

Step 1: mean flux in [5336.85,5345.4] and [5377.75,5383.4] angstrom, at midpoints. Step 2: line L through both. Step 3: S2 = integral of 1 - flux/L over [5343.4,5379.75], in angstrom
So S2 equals -0.9 angstrom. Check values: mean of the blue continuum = 7.52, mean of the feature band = 8.09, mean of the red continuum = 8.22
